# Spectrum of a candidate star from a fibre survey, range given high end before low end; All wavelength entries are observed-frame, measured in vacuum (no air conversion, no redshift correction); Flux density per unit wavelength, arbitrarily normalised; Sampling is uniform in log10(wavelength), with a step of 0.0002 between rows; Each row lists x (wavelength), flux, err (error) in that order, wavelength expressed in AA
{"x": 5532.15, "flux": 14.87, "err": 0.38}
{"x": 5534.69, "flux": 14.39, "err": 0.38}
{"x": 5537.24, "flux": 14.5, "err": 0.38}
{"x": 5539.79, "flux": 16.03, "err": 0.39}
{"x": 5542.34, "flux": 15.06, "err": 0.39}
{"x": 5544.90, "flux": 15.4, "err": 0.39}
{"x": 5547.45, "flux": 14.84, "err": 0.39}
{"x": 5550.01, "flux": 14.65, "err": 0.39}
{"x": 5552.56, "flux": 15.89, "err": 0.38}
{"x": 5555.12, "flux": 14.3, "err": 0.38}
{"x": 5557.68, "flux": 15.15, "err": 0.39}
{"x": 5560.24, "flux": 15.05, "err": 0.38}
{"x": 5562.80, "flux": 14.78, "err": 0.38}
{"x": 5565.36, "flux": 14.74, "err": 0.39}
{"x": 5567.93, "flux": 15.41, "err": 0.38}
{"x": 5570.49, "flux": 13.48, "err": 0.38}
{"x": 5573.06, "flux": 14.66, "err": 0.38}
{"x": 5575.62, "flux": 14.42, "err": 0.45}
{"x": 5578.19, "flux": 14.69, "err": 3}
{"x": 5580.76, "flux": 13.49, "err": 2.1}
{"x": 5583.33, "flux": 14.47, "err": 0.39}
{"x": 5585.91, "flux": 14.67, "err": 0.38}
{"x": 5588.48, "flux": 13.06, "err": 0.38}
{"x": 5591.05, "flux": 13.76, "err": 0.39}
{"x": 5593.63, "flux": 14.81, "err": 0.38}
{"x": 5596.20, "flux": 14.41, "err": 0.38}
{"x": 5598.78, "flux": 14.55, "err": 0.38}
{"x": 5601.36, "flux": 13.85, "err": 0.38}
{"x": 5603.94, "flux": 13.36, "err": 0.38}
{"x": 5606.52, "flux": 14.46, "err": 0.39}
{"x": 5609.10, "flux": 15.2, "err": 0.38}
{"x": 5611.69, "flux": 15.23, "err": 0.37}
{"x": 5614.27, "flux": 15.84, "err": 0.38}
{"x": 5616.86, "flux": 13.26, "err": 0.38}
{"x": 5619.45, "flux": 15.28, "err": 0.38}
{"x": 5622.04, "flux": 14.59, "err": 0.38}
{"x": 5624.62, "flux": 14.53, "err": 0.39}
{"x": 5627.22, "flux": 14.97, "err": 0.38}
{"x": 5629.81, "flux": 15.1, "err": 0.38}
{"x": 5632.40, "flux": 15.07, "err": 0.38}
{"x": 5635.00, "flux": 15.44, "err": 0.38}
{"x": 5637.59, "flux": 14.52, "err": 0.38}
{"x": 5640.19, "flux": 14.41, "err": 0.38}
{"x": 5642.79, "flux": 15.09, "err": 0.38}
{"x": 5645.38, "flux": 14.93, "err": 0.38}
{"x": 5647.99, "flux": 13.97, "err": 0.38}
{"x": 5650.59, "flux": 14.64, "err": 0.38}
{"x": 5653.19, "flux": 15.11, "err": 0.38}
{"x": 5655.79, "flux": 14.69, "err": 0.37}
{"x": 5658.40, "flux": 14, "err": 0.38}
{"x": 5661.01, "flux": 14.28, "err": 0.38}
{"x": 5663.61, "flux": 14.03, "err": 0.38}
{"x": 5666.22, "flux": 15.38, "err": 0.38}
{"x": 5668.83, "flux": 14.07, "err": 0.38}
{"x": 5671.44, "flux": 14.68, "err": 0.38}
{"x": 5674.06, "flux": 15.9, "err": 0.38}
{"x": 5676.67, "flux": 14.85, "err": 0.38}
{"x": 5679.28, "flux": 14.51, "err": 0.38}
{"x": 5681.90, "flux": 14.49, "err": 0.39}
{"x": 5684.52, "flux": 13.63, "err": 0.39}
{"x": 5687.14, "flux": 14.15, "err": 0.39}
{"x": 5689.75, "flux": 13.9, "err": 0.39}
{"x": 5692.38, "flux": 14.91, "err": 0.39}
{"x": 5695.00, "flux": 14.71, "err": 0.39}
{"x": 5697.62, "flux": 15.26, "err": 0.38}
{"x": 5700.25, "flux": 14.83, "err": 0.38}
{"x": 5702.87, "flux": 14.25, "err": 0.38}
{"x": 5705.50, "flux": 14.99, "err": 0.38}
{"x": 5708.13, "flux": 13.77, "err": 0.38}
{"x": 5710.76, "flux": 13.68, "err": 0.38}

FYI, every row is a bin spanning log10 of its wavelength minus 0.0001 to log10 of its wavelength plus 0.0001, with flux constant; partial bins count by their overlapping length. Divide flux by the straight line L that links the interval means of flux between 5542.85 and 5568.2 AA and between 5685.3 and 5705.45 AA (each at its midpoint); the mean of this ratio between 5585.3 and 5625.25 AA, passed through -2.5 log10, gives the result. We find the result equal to 0.03 mag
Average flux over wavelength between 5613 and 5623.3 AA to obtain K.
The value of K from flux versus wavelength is 14.7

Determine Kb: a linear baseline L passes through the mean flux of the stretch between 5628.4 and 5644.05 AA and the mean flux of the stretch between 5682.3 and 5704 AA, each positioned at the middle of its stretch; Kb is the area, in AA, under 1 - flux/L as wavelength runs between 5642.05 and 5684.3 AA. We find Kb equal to 0.2 AA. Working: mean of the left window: 14.9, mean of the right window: 14.5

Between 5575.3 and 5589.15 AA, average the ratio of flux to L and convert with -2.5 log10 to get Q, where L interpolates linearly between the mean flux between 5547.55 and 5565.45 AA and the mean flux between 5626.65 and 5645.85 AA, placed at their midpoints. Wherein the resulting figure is 0.06 mag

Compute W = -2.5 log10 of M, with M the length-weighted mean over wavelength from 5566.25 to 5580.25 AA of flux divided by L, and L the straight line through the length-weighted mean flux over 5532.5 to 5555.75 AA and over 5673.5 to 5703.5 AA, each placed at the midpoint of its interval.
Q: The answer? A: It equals 0.03 mag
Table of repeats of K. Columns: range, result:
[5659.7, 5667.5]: 14.6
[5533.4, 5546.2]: 15.1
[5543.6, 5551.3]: 15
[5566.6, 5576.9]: 14.5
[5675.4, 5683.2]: 14.6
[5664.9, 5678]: 15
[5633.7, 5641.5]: 14.8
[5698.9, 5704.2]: 14.5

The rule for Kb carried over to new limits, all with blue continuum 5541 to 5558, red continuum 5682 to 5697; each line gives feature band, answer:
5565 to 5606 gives 1.7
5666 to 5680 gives -0.5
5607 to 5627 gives -0.2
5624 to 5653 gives -0.4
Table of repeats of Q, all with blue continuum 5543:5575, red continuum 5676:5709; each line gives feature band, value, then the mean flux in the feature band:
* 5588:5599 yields 0.05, 14.2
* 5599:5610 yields 0.04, 14.2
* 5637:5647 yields -0.01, 14.7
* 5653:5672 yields 0.01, 14.5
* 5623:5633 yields -0.02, 14.9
